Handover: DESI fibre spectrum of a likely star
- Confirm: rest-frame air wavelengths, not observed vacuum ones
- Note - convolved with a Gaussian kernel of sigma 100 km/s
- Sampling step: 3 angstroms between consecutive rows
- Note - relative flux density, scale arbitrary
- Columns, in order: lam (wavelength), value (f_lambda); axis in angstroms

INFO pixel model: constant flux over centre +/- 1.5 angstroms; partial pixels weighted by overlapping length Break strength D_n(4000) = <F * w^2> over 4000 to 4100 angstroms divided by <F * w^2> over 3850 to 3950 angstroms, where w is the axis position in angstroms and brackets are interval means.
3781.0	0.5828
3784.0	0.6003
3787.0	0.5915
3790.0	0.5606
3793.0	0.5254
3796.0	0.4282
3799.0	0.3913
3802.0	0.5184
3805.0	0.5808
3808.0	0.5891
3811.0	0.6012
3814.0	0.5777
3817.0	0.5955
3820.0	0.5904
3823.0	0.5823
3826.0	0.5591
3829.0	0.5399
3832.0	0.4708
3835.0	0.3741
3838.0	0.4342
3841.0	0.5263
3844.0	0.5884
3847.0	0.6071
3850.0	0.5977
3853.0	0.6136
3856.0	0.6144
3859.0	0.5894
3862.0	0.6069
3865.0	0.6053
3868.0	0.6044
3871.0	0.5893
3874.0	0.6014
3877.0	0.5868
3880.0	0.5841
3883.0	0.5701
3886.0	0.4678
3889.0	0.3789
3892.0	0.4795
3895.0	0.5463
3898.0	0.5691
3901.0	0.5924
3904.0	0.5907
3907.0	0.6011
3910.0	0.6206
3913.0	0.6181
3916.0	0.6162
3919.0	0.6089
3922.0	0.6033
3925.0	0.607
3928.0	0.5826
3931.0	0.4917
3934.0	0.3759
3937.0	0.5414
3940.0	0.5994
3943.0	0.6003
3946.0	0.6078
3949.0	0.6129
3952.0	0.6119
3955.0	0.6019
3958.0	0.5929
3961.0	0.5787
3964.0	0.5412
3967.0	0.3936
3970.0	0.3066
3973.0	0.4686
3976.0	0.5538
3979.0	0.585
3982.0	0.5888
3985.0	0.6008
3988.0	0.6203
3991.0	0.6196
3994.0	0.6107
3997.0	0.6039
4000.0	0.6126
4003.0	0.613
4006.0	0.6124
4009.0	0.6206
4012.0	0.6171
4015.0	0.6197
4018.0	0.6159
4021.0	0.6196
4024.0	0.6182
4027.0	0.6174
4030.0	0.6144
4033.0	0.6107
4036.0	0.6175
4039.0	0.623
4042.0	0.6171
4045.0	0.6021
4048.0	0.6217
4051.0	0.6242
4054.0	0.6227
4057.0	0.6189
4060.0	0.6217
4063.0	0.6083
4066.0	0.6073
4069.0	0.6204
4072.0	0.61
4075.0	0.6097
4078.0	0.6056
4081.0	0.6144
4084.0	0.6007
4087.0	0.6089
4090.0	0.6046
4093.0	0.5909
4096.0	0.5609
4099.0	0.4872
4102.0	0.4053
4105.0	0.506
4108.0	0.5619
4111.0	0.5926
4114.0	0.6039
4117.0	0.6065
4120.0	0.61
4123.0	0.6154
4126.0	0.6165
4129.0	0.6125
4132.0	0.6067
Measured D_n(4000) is 1.1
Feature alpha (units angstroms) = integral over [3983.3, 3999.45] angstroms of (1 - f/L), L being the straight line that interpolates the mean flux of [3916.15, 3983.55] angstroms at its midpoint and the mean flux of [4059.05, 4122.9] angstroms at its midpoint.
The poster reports -1.49 angstroms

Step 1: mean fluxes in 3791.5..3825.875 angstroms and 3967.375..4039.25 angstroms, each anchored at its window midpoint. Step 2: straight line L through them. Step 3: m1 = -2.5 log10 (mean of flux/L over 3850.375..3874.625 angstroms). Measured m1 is -0.09 mag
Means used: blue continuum 0.544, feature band 0.603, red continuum 0.588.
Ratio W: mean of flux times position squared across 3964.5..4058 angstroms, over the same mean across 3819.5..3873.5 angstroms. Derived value 1.1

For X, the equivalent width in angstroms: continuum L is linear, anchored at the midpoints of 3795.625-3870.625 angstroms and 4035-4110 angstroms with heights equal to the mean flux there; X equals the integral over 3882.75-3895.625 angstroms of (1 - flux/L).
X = 2.0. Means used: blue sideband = 0.554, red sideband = 0.591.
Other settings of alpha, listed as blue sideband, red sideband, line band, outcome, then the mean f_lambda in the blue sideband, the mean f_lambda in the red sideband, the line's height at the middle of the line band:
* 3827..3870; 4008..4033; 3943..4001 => 3.4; 0.556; 0.617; 0.6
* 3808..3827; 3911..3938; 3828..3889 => 2.3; 0.585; 0.562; 0.576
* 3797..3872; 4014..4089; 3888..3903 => 1.4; 0.557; 0.615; 0.573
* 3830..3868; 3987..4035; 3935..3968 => 1.2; 0.554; 0.615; 0.593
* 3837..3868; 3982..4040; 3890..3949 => 2.5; 0.582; 0.614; 0.596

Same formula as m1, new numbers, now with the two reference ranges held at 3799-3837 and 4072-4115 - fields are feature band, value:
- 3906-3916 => -0.12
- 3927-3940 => 0.09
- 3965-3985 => 0.13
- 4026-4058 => -0.10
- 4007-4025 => -0.11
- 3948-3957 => -0.10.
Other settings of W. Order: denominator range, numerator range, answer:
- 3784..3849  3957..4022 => 1.17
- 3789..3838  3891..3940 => 1.13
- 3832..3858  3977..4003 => 1.20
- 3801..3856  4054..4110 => 1.19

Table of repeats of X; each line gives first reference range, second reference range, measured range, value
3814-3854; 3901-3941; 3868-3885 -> -0.77 angstroms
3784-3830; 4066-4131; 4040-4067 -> -1.76 angstroms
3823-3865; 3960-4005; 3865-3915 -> -1.13 angstroms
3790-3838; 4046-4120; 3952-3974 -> 2.14 angstroms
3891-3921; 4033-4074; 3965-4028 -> 2.97 angstroms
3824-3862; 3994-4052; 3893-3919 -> -1.02 angstroms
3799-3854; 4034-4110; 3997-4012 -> -0.90 angstroms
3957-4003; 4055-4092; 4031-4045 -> -0.63 angstroms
